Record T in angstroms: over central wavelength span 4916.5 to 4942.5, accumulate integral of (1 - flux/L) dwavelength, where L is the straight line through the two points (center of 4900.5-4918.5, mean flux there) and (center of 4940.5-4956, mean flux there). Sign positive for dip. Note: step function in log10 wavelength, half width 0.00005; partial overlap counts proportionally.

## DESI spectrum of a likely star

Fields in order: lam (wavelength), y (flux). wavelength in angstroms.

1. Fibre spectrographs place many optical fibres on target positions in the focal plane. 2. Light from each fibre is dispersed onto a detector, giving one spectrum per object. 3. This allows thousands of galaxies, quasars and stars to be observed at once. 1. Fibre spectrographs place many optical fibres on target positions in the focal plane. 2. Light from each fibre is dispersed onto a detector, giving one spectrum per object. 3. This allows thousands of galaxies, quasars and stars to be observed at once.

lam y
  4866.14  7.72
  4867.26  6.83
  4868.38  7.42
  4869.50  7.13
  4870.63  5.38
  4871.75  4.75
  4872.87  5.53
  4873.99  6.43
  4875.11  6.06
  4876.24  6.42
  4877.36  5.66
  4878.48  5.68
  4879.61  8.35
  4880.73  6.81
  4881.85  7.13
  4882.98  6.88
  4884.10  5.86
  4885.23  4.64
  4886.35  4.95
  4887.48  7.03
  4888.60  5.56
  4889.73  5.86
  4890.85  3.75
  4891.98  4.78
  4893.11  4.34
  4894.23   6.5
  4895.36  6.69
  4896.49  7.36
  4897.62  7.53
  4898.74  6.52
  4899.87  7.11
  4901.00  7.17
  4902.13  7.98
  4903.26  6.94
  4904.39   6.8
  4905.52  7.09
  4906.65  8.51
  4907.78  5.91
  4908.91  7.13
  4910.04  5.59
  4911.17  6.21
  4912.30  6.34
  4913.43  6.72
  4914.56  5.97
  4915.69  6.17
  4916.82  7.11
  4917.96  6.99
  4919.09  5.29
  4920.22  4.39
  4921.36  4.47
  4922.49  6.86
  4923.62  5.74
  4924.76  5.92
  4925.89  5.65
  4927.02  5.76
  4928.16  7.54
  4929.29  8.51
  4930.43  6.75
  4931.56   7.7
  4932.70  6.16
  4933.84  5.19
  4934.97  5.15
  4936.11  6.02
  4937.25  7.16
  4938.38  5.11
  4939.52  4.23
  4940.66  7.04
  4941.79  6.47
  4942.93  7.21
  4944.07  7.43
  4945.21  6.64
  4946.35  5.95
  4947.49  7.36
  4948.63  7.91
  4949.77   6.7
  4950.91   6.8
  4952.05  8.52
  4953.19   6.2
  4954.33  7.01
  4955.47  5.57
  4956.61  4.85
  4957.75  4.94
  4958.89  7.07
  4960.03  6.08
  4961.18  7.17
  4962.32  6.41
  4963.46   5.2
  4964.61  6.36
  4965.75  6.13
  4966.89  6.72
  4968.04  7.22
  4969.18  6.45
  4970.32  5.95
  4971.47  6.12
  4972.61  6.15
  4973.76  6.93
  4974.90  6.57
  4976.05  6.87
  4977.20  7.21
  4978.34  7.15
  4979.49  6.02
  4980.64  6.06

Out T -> 2.7 angstroms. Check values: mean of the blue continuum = 6.79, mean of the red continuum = 6.92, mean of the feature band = 6.14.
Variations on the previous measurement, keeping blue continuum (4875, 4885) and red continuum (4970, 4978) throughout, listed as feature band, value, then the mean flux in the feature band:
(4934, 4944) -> 0.71 angstroms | 6.09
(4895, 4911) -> -1.21 angstroms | 7.01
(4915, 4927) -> 1.24 angstroms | 5.86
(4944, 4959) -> -0.10 angstroms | 6.6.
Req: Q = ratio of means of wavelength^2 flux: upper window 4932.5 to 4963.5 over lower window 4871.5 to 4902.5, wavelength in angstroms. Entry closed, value 1.05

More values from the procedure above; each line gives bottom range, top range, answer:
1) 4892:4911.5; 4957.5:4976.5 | 0.97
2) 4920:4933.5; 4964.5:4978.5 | 1.06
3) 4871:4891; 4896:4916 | 1.15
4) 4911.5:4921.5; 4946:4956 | 1.17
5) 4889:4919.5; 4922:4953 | 1.03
